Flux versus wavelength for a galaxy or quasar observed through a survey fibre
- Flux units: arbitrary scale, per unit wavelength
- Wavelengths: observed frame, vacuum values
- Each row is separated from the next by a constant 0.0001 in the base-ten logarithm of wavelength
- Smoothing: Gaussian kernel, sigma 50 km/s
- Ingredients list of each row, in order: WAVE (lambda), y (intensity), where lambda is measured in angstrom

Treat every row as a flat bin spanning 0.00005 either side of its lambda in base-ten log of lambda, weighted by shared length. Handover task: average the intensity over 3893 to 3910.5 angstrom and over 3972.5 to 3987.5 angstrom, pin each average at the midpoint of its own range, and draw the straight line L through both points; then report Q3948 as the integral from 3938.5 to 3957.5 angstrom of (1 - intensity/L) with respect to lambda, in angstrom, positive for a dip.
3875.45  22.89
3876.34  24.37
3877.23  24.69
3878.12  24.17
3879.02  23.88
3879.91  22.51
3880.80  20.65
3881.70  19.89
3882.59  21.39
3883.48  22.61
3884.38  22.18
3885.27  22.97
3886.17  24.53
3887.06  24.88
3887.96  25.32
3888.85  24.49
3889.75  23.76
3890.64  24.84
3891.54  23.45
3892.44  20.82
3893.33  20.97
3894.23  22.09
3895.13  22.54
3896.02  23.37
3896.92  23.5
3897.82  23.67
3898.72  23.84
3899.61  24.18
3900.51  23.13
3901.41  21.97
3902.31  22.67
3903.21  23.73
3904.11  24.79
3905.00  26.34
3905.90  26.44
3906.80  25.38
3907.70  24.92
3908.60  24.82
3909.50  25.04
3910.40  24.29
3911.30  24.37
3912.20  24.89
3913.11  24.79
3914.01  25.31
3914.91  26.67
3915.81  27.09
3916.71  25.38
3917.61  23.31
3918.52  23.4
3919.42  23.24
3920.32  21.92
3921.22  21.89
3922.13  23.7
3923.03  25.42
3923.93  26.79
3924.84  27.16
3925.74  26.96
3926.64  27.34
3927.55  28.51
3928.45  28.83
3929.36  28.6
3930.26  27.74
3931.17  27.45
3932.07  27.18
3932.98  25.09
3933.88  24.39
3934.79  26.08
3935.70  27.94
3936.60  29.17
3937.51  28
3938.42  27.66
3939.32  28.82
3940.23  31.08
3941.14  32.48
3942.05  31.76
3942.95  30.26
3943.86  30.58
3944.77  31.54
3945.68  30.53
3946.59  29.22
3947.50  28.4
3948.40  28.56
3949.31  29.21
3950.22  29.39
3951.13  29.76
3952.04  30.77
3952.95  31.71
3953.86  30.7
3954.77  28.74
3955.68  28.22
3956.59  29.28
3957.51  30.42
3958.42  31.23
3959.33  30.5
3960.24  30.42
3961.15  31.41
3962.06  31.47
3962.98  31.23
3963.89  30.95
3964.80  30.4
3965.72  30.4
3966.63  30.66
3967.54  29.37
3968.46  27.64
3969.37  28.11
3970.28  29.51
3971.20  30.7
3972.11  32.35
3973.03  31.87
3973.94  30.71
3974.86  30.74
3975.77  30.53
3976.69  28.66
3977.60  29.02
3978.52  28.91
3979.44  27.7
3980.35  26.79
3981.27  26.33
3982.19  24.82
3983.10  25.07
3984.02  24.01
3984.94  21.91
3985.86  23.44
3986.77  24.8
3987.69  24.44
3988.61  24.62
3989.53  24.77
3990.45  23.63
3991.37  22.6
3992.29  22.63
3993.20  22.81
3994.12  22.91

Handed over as -3.1 angstrom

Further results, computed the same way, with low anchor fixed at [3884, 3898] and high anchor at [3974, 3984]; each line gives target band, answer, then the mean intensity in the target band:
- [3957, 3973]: -2.0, 30.4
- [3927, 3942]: -1.5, 28.1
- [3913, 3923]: 0.2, 24.3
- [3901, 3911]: -0.2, 24.6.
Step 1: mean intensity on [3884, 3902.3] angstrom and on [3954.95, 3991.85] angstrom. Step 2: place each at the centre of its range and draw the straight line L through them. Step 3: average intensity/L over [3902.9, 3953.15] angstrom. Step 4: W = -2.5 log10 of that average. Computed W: -0.07 mag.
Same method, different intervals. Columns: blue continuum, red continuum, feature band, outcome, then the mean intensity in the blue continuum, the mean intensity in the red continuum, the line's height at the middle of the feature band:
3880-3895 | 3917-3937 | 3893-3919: 0.00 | 22.8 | 26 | 24.3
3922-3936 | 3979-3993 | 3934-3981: -0.16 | 26.9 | 24.5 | 25.7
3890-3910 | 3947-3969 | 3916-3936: 0.03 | 23.8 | 30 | 26.6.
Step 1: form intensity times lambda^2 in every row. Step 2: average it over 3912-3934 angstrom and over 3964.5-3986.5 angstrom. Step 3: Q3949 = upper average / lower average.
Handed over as 1.13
